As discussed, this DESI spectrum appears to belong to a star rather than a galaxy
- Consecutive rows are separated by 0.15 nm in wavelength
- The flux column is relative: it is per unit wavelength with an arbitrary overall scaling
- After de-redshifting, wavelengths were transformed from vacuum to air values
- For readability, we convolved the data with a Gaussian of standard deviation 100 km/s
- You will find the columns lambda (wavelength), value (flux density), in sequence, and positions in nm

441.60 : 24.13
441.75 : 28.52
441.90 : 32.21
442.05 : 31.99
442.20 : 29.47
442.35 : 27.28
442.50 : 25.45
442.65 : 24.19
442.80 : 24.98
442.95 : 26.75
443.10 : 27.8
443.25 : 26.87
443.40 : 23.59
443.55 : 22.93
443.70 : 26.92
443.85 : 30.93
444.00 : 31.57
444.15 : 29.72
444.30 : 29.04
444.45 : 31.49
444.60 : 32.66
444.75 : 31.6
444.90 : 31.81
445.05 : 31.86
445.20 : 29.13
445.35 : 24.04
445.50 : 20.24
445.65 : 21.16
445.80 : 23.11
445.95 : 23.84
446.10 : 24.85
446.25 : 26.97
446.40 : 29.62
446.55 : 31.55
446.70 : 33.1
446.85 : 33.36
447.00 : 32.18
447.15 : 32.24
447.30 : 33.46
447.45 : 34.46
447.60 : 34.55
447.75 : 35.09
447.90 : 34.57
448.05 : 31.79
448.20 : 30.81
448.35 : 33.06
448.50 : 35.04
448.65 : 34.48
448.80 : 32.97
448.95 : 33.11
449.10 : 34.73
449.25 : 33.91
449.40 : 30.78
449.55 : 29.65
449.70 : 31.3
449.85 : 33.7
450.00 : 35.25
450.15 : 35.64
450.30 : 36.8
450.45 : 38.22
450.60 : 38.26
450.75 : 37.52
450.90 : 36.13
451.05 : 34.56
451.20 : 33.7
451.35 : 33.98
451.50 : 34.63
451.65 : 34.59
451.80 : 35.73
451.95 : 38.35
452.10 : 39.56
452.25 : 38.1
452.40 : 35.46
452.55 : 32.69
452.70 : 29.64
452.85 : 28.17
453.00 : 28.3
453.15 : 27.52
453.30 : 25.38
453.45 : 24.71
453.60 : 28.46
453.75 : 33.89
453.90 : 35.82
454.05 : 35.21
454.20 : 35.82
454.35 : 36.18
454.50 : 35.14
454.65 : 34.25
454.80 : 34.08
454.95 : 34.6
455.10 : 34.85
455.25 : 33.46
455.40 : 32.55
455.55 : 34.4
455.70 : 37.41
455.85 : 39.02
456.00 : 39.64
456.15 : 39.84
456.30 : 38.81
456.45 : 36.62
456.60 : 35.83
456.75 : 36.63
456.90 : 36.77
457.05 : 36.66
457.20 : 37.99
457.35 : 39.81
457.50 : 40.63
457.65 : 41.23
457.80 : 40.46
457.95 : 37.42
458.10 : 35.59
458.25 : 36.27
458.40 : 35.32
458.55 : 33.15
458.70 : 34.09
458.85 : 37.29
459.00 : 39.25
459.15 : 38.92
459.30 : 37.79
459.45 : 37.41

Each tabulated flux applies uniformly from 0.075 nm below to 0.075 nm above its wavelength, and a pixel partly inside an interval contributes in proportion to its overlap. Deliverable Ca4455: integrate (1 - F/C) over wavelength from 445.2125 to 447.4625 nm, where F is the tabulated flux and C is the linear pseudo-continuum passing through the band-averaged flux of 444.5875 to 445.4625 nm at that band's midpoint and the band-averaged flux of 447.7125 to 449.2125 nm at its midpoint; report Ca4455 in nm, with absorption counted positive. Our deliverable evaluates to 0.220 nm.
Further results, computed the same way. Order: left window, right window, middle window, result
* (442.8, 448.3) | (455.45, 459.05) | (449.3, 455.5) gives 0.05 nm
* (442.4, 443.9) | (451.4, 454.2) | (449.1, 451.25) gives -0.27 nm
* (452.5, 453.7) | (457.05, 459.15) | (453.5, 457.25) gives -0.38 nm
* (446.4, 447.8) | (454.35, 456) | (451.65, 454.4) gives 0.15 nm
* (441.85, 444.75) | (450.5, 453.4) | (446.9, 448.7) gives -0.14 nm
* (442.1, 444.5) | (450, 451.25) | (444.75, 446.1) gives 0.18 nm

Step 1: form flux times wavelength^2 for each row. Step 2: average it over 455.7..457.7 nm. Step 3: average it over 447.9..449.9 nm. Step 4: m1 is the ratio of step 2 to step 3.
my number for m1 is 1.21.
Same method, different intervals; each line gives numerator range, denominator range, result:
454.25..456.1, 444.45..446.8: 1.33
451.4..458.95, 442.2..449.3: 1.24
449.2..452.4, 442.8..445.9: 1.32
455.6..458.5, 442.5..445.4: 1.42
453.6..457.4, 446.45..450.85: 1.10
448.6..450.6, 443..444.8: 1.22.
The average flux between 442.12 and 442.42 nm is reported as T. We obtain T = 28.5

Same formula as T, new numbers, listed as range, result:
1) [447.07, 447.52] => 33.4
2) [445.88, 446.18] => 24.4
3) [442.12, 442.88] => 26.3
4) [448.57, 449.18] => 33.8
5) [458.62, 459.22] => 37.3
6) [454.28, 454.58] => 35.6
